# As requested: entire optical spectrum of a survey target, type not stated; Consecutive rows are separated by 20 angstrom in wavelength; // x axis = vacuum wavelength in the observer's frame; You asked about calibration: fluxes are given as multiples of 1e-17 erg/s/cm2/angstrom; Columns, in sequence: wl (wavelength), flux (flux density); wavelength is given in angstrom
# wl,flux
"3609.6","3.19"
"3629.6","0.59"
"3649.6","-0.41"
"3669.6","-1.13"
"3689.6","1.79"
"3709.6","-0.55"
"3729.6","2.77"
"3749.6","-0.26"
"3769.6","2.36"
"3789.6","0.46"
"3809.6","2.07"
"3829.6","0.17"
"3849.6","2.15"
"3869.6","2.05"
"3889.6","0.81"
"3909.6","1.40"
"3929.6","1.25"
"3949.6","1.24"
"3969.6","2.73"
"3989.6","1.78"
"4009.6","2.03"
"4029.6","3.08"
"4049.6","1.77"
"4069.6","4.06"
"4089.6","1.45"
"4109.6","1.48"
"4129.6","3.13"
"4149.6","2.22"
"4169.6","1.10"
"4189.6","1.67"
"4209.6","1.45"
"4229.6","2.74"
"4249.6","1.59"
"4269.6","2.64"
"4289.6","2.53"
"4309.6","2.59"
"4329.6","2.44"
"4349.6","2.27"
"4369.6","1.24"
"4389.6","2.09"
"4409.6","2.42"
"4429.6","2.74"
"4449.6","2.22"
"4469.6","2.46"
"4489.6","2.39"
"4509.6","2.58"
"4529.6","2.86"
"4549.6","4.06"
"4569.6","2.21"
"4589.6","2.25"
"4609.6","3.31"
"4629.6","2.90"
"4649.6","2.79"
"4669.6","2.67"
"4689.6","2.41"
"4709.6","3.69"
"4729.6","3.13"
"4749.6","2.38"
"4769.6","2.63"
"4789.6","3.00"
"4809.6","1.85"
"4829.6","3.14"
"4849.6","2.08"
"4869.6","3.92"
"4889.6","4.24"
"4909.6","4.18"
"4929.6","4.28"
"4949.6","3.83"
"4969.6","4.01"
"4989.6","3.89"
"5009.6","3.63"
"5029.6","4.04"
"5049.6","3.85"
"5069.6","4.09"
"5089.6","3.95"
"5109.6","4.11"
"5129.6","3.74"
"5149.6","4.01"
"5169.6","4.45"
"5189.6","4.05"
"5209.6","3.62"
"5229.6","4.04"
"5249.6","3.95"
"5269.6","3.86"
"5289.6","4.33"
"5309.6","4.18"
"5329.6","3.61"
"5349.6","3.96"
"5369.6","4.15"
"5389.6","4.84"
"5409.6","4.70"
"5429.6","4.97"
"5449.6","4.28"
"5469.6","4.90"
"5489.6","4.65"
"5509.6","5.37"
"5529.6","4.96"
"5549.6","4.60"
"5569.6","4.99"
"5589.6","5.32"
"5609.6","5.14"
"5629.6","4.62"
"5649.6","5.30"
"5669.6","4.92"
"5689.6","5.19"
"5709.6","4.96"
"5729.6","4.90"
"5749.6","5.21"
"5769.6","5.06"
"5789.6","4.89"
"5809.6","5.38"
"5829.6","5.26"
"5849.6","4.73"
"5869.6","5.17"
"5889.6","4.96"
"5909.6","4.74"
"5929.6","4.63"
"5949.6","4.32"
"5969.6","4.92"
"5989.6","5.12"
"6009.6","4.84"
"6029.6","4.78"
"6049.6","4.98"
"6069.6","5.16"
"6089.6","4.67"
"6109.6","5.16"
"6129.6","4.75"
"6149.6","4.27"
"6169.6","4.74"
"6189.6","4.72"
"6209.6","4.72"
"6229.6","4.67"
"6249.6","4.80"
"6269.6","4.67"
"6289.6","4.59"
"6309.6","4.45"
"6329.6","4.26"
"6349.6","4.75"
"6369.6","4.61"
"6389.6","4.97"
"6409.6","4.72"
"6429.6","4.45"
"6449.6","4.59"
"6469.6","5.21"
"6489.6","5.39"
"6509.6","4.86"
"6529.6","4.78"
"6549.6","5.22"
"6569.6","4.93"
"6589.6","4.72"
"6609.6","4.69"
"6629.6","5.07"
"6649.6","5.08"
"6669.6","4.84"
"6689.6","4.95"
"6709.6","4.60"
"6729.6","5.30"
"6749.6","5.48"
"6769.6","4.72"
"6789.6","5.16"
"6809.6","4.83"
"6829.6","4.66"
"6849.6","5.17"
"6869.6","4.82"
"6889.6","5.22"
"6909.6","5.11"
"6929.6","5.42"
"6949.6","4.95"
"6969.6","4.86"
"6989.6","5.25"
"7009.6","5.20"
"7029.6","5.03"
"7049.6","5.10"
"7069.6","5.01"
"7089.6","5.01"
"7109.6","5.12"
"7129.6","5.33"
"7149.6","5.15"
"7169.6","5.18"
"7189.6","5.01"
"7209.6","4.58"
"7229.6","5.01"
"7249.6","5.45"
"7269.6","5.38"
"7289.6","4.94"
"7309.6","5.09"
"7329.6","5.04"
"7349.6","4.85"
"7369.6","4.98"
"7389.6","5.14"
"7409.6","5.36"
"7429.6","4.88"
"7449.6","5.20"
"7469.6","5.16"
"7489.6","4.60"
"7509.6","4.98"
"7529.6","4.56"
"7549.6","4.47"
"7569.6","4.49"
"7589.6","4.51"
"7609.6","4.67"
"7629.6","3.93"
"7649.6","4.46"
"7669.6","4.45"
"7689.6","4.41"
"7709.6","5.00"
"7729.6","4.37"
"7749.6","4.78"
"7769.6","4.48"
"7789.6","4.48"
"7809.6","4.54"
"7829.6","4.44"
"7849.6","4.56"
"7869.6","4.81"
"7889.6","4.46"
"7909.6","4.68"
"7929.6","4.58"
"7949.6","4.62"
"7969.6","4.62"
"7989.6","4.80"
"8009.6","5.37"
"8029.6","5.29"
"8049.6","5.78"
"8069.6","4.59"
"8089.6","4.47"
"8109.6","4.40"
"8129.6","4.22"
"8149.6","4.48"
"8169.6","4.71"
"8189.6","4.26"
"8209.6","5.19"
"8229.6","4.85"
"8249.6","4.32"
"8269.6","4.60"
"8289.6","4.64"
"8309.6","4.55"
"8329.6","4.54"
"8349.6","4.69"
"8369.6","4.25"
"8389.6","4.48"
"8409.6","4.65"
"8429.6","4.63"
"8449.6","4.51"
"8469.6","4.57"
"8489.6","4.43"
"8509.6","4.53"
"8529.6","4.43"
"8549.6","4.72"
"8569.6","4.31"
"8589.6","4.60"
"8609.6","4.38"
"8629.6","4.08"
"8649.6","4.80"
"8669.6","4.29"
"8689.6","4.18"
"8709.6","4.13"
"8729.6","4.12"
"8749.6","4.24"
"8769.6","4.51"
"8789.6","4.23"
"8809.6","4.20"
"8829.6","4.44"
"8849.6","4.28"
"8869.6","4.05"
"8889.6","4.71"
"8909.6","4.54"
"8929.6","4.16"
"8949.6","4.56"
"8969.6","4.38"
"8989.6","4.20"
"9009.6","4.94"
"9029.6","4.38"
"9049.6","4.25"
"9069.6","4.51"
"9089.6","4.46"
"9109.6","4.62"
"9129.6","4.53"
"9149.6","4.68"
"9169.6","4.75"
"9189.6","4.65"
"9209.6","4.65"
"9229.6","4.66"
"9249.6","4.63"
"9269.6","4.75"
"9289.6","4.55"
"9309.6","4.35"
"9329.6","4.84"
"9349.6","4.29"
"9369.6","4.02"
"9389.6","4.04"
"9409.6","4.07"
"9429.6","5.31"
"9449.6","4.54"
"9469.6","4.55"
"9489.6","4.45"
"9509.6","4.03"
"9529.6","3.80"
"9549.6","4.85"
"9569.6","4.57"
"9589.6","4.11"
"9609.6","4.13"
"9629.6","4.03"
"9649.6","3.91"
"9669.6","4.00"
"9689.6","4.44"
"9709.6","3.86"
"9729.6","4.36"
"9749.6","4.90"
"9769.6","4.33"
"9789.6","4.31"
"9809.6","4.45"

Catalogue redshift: 0.222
